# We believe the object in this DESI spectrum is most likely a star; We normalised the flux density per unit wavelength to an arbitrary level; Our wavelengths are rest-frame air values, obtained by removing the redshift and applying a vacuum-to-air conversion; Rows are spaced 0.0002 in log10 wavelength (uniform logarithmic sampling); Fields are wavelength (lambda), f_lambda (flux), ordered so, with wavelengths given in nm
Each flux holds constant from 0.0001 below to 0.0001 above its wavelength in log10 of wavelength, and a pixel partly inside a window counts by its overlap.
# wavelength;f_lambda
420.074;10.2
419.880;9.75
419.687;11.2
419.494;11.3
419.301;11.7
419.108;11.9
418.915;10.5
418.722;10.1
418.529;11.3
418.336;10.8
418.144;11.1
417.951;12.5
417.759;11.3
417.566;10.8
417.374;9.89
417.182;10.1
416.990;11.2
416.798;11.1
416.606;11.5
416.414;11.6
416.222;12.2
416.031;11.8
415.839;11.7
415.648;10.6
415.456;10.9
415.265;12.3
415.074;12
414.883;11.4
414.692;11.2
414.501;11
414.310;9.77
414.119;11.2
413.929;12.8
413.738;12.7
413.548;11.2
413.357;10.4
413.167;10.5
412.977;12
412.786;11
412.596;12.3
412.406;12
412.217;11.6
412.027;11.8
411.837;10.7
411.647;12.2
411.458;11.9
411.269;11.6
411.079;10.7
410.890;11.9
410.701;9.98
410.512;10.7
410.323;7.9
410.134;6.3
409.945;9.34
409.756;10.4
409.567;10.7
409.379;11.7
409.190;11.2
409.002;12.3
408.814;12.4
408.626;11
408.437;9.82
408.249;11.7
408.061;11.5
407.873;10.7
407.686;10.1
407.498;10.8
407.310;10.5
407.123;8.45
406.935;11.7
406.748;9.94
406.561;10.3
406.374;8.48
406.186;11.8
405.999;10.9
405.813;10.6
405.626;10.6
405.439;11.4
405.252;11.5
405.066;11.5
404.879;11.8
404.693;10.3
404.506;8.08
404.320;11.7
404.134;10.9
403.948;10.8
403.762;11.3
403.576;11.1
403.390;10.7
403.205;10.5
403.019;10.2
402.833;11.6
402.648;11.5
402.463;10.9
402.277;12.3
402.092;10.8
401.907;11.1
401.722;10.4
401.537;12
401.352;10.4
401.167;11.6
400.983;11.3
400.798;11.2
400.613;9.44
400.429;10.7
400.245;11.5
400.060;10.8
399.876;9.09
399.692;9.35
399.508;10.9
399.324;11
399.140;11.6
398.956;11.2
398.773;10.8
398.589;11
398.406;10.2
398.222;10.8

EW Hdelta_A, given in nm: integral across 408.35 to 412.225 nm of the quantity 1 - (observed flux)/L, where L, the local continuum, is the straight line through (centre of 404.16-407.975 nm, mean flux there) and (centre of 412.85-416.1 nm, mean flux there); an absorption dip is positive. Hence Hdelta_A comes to 0.08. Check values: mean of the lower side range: 10.6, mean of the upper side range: 11.4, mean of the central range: 10.8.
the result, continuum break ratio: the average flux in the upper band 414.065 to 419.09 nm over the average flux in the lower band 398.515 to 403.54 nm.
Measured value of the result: 1.02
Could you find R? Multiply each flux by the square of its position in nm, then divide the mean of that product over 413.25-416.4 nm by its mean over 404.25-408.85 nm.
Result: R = 1.12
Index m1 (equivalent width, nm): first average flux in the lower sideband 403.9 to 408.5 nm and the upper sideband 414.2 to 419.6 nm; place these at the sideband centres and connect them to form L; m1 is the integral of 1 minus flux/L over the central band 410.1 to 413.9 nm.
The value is -0.05 nm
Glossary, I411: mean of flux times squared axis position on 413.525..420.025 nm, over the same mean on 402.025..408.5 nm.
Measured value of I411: 1.10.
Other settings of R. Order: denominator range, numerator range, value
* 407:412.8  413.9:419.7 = 1.07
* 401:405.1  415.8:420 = 1.09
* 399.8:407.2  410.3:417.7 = 1.10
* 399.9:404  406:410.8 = 0.98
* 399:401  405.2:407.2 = 1.02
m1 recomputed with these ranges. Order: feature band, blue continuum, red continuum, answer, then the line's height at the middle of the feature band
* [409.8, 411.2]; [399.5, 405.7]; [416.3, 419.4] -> 0.17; 11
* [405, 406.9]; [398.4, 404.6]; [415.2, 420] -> 0.03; 10.9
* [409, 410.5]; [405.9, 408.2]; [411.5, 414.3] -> 0.15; 11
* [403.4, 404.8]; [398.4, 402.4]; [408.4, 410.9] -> 0.01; 10.7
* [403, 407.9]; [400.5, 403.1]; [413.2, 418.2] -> 0.22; 11.1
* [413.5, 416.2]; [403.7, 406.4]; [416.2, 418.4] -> -0.10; 11.1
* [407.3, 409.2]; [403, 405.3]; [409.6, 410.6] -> -0.31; 9.57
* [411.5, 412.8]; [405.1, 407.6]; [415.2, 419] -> -0.10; 10.9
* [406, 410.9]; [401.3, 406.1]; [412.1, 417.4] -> 0.31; 11.1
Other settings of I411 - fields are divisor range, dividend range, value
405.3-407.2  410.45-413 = 1.12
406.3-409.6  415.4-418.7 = 1.09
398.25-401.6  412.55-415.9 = 1.13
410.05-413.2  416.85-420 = 1.04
